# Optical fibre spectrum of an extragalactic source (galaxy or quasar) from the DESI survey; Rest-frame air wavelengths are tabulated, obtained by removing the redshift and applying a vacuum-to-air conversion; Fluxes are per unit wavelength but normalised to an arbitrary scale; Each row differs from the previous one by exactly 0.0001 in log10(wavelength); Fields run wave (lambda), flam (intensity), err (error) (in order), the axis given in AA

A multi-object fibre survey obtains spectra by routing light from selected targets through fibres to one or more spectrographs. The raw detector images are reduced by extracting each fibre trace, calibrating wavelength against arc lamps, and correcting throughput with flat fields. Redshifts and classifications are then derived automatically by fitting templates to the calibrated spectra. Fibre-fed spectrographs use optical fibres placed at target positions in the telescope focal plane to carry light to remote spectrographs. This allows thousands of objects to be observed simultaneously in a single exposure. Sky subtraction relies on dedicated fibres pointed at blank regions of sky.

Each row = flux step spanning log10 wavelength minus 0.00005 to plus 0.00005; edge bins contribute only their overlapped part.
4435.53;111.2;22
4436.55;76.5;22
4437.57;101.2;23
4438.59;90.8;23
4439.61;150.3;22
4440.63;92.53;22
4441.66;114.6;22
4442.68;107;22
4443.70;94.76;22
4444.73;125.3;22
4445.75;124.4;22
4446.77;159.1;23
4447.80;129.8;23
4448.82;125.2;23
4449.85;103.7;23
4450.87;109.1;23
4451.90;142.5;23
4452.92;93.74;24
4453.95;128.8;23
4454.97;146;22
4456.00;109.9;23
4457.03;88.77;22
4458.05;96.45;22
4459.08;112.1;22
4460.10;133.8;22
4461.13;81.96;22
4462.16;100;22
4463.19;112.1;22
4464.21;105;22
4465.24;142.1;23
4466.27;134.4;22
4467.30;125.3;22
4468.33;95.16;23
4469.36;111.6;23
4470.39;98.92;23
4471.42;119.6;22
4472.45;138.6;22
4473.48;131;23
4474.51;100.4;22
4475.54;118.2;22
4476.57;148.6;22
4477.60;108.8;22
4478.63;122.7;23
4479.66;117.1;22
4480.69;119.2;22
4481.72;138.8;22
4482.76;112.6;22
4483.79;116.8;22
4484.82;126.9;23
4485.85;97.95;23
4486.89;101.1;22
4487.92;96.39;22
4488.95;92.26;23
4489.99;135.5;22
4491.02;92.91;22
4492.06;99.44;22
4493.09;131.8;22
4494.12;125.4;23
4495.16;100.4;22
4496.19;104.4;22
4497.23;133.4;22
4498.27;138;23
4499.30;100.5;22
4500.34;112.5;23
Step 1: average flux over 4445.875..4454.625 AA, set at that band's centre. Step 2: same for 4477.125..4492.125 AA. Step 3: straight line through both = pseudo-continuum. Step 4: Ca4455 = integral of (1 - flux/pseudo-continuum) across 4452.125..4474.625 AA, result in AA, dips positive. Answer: 1.0 AA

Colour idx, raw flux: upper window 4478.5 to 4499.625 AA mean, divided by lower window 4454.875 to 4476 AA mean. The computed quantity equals 1.01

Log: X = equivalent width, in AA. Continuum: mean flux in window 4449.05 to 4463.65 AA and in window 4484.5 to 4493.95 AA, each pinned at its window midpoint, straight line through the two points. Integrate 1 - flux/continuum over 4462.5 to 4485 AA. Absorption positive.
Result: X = -2.0 AA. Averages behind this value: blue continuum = 112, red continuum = 109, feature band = 120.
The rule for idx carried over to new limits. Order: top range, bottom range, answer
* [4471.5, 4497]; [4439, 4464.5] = 1.00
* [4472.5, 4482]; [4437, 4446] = 1.11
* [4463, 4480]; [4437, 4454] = 1.02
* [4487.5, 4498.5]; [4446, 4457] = 0.92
